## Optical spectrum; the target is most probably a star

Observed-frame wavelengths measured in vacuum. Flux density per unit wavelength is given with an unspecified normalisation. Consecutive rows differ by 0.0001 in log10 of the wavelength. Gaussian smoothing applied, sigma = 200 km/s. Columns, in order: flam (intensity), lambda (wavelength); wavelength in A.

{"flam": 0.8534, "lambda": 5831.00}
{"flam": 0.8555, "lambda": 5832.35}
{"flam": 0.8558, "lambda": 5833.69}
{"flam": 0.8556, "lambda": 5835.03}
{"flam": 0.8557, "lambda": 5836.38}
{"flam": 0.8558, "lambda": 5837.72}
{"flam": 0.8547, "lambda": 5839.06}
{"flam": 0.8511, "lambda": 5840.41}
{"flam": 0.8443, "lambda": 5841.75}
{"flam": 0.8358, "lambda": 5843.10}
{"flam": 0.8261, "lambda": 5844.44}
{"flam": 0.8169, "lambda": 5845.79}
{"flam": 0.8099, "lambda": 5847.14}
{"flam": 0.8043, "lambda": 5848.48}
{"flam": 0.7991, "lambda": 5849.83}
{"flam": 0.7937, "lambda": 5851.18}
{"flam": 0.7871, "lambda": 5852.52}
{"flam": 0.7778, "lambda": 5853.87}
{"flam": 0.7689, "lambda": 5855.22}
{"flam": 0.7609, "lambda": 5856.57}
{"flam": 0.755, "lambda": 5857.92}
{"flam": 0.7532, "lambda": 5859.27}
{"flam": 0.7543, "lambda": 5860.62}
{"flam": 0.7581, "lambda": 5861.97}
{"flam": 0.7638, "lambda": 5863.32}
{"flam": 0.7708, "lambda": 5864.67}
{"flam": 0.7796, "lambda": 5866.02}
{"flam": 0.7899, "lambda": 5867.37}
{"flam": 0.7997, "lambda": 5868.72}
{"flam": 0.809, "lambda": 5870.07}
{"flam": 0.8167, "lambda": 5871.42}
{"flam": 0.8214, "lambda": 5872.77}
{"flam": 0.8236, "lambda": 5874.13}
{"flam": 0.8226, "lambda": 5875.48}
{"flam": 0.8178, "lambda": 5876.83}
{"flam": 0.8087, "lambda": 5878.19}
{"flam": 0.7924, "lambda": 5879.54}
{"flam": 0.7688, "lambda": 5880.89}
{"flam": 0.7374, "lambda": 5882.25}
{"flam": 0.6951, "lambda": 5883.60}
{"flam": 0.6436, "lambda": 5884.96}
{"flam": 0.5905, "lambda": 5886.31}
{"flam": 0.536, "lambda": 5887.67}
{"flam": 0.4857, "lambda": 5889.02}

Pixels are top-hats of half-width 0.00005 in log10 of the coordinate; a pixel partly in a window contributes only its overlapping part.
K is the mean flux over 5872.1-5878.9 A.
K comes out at 0.818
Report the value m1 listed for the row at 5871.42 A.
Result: 0.8167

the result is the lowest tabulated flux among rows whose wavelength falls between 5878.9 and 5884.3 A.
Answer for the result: 0.6951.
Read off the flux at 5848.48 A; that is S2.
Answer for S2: 0.8043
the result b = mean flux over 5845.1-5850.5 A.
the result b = 0.807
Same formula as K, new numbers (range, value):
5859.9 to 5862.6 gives 0.756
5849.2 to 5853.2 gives 0.794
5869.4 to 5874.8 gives 0.817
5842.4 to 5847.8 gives 0.821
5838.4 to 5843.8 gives 0.846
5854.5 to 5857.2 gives 0.764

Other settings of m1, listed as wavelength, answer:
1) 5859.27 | 0.7532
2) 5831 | 0.8534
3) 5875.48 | 0.8226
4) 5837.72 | 0.8558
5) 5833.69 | 0.8558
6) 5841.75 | 0.8443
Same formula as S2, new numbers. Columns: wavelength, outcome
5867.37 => 0.7899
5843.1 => 0.8358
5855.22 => 0.7689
